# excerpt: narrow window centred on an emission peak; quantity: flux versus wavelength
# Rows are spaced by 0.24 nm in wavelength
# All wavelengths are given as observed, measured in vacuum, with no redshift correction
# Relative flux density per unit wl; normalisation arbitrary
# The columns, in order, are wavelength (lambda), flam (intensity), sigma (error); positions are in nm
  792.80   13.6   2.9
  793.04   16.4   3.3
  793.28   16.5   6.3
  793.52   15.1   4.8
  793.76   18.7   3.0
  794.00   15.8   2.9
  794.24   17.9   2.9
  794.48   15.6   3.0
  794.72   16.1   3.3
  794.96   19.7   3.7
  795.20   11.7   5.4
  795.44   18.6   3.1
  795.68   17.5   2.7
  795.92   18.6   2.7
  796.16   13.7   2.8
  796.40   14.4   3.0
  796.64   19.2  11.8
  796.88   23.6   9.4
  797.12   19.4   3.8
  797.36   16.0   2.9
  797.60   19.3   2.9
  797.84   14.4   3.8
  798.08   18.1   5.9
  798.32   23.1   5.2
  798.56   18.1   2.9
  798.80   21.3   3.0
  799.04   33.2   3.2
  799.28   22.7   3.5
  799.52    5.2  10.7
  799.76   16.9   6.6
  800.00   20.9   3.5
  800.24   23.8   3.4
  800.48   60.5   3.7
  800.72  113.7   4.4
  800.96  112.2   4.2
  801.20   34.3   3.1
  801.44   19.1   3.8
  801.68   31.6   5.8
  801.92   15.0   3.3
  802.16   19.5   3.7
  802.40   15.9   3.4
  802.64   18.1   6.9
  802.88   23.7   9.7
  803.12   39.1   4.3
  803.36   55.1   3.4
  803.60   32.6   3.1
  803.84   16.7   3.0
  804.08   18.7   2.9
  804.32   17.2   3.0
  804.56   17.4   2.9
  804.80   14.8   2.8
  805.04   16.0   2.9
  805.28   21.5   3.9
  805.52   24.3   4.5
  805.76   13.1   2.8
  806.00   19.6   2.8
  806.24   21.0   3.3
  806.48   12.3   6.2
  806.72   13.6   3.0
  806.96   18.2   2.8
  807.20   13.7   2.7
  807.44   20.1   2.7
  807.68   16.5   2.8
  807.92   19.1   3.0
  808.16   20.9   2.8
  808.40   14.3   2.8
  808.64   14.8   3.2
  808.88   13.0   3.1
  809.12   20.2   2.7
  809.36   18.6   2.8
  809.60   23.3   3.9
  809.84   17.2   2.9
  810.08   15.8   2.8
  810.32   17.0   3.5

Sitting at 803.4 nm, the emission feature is [N II]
